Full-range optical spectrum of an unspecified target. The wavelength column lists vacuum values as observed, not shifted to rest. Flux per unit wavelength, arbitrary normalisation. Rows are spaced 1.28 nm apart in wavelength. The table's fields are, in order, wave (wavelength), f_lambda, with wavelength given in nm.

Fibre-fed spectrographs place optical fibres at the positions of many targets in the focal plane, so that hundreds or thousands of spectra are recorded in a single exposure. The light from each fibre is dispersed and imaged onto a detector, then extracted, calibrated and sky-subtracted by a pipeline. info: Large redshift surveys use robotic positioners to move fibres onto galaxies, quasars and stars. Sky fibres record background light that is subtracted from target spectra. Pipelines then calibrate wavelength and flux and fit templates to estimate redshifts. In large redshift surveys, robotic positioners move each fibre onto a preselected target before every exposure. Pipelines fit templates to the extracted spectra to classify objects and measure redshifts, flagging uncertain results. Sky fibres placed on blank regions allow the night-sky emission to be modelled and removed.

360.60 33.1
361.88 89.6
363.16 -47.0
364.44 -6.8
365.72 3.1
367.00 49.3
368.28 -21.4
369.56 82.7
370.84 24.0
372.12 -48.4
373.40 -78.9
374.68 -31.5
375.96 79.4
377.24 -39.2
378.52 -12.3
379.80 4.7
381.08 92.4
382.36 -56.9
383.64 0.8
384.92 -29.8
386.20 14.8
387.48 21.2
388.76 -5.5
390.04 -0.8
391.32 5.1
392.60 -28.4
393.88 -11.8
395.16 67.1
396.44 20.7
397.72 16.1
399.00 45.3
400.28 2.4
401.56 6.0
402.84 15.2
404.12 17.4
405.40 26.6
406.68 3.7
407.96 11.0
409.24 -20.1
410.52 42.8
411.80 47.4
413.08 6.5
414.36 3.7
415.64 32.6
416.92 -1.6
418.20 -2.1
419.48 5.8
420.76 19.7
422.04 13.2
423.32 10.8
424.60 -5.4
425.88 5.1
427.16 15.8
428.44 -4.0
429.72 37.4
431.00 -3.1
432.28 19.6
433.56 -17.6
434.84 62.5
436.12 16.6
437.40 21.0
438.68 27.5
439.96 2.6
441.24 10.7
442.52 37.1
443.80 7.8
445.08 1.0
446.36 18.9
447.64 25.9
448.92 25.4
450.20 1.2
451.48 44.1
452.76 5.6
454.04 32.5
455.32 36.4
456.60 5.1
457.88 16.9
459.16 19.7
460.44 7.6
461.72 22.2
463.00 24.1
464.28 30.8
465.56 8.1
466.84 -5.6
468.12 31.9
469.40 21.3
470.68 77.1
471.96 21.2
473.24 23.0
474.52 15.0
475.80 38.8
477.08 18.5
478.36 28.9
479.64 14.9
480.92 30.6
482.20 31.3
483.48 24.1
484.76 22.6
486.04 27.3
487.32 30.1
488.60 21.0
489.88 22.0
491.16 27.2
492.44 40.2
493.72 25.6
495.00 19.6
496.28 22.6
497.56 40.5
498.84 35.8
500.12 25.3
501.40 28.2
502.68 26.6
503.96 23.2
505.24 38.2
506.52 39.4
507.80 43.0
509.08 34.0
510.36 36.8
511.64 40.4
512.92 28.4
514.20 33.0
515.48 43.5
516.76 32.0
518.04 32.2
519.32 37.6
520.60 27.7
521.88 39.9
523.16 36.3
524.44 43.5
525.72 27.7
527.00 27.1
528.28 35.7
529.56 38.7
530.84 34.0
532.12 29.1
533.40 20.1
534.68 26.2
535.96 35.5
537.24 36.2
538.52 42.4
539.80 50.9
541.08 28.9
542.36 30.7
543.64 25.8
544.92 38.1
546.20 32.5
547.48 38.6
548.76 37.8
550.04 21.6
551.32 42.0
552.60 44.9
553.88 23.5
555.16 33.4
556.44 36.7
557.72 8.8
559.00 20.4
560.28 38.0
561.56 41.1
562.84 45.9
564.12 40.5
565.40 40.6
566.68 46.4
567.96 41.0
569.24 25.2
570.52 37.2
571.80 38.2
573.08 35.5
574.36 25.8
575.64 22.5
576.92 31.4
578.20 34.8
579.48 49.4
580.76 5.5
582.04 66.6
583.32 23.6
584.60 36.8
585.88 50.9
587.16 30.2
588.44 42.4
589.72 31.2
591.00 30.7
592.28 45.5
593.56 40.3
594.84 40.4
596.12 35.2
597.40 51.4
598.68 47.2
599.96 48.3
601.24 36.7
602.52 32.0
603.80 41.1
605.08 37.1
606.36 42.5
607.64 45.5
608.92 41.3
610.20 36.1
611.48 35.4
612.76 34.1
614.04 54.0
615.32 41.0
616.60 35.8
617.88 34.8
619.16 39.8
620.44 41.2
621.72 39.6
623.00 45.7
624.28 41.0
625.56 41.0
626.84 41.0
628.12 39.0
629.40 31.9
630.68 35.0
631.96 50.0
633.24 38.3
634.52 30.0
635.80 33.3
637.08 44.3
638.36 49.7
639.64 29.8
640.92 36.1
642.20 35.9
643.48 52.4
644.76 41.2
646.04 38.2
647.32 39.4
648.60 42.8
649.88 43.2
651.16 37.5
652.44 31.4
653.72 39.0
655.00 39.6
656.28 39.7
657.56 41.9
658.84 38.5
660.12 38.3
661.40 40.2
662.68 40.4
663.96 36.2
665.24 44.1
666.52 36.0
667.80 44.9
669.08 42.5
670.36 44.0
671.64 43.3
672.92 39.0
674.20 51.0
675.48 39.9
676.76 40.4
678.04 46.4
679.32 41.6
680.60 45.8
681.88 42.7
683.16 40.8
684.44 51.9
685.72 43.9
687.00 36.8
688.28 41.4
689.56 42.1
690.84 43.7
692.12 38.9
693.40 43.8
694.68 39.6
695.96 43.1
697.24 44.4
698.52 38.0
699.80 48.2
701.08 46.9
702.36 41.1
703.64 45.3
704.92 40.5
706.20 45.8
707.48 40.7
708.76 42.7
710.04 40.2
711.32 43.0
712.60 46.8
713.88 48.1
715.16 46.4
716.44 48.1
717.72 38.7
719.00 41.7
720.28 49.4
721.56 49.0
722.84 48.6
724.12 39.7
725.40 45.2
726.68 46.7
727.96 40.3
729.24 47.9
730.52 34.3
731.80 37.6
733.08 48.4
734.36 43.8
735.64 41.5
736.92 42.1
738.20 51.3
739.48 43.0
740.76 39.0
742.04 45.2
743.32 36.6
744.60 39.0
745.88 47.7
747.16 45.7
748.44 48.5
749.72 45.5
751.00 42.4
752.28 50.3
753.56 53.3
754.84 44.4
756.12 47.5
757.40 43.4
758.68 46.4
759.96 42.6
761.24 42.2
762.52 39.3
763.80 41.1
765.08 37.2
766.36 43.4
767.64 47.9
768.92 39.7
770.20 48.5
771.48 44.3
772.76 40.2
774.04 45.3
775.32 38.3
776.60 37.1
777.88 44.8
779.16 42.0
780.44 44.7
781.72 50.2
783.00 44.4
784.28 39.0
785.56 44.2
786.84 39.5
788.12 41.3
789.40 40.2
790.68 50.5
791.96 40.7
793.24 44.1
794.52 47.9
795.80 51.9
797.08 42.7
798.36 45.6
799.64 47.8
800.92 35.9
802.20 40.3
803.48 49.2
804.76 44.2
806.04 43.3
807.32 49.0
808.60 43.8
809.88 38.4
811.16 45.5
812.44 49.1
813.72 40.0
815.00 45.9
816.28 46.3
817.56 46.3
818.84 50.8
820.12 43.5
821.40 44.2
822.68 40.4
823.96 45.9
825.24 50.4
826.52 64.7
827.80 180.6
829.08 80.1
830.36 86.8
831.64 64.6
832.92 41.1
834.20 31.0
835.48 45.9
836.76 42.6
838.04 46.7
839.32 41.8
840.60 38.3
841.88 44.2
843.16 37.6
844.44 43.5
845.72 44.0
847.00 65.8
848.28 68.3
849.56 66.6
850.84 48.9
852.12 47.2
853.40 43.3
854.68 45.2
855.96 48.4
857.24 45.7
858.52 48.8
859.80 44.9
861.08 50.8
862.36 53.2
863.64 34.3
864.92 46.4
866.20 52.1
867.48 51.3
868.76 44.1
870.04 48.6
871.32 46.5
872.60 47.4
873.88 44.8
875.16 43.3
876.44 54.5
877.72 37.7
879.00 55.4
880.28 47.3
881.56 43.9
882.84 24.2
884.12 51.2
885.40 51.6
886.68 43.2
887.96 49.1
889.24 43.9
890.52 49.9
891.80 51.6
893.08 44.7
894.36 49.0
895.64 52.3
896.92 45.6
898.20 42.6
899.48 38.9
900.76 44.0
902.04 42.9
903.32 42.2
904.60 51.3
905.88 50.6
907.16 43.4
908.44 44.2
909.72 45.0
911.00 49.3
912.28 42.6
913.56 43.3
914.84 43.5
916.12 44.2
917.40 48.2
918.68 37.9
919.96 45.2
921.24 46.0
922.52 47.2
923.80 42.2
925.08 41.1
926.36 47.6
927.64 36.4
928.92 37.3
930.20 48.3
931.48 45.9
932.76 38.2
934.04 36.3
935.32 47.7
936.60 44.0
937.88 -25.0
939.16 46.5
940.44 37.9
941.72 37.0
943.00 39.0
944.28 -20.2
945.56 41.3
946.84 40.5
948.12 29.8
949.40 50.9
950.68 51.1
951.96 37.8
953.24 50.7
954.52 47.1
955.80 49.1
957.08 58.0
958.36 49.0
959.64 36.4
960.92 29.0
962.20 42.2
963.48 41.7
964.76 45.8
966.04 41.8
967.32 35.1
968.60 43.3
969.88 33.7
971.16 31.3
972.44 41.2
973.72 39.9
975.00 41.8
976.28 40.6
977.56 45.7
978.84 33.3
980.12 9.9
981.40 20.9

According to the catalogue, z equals 0.262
